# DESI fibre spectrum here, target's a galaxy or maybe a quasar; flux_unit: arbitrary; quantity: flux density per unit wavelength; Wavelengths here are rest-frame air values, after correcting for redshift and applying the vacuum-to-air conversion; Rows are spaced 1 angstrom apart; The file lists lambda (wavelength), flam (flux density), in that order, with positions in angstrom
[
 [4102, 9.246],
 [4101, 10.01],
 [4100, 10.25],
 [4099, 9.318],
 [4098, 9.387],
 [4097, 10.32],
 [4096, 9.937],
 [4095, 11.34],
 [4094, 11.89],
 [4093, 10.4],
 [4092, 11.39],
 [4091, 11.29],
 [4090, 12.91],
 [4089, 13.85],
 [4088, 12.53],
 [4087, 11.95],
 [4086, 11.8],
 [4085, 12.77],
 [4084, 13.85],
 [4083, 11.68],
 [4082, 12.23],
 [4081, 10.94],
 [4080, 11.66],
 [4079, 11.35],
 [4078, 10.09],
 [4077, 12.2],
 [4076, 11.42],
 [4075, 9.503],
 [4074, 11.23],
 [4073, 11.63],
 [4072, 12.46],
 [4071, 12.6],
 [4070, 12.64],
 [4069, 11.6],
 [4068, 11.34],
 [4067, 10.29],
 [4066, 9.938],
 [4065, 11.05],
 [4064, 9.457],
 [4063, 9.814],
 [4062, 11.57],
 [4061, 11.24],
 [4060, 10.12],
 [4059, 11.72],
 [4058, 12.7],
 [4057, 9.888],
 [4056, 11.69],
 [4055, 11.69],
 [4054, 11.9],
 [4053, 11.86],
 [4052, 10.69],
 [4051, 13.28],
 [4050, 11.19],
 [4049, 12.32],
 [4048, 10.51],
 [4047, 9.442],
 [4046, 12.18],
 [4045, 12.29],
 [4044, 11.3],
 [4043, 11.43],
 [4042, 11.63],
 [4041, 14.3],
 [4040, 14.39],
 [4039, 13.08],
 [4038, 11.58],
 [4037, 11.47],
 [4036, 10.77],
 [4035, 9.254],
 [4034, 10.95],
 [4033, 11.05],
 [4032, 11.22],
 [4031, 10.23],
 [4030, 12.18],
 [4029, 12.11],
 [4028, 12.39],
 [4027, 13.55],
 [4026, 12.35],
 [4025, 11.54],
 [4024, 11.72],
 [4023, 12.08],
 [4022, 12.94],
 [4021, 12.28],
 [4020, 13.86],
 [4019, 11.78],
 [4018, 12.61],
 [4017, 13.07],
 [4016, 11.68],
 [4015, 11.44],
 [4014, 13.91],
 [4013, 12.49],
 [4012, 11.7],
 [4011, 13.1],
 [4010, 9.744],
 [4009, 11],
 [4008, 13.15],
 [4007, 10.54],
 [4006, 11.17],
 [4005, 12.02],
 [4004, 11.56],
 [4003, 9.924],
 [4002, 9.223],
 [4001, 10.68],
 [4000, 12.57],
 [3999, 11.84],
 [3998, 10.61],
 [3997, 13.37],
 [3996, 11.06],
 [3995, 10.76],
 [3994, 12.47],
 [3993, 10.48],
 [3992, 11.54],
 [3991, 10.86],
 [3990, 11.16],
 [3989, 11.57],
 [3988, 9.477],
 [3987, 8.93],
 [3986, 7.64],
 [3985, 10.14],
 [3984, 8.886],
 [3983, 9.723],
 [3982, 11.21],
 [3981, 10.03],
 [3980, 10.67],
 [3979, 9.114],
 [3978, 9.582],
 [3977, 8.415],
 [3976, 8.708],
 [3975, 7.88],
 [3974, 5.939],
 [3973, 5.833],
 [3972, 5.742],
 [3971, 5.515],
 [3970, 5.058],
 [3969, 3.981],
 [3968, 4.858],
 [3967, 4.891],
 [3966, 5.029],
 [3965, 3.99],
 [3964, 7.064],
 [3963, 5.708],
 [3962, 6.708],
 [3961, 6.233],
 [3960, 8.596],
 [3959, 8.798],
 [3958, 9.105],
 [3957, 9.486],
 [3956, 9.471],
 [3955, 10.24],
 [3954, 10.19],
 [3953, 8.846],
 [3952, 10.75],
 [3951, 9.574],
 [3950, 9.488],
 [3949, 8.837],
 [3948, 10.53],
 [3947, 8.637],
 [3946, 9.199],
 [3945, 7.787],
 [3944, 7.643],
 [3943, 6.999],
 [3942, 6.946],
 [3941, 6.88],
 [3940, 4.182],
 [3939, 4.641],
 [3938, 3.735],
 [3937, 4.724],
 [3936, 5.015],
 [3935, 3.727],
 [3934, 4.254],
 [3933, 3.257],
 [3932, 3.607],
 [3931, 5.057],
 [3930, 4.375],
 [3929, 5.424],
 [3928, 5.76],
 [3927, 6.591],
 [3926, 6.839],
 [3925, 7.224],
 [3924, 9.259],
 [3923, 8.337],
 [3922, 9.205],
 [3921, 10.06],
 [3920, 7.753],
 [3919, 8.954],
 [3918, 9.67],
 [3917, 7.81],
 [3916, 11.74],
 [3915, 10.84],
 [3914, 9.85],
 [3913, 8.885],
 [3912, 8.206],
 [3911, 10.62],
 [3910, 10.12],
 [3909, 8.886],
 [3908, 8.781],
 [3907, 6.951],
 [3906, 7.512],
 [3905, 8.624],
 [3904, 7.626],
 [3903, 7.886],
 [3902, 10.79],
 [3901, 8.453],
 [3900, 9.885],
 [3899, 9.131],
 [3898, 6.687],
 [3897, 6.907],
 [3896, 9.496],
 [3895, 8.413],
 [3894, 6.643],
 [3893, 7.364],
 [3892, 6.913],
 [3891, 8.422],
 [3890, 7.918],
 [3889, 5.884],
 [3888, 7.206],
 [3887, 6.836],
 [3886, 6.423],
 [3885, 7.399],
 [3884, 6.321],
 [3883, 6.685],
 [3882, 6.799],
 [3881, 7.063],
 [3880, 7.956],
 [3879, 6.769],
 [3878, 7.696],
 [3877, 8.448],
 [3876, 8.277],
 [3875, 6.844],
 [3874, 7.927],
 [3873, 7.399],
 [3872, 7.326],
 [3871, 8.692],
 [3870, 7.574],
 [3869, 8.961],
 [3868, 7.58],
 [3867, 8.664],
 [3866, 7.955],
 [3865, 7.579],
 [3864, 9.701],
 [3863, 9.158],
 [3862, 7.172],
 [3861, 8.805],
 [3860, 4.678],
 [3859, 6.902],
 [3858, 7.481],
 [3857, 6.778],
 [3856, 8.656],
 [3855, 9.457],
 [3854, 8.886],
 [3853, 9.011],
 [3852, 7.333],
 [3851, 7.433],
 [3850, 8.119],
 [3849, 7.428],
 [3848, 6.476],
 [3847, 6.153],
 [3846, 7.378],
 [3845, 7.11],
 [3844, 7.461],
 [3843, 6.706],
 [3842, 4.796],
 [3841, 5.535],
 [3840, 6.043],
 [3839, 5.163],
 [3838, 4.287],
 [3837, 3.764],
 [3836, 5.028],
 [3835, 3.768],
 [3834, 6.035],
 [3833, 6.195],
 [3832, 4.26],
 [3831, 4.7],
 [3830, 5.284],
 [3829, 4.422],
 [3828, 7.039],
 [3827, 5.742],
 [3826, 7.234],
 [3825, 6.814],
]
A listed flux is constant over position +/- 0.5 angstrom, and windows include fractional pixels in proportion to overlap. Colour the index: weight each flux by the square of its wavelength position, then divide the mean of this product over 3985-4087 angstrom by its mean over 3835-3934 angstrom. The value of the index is 1.65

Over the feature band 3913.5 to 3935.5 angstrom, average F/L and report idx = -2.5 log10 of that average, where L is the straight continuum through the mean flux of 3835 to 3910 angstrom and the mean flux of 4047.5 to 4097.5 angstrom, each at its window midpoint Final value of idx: 0.17 mag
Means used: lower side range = 7.46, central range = 7.25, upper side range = 11.5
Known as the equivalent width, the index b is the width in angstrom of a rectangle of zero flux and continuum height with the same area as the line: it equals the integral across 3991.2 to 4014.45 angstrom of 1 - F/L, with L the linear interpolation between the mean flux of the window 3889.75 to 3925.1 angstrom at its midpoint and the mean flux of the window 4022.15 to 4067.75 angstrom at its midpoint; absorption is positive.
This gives -1.9 angstrom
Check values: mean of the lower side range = 8.68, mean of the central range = 11.5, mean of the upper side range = 11.5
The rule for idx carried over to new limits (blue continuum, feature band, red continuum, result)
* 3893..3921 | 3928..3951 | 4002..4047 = 0.48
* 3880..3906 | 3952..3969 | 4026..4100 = 0.22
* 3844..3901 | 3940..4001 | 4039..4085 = 0.12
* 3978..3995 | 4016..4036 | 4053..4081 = -0.12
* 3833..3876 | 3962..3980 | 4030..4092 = 0.44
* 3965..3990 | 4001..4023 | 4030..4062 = -0.21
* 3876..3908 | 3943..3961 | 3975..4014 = 0.04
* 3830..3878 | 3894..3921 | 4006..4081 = -0.06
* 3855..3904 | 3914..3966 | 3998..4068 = 0.23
